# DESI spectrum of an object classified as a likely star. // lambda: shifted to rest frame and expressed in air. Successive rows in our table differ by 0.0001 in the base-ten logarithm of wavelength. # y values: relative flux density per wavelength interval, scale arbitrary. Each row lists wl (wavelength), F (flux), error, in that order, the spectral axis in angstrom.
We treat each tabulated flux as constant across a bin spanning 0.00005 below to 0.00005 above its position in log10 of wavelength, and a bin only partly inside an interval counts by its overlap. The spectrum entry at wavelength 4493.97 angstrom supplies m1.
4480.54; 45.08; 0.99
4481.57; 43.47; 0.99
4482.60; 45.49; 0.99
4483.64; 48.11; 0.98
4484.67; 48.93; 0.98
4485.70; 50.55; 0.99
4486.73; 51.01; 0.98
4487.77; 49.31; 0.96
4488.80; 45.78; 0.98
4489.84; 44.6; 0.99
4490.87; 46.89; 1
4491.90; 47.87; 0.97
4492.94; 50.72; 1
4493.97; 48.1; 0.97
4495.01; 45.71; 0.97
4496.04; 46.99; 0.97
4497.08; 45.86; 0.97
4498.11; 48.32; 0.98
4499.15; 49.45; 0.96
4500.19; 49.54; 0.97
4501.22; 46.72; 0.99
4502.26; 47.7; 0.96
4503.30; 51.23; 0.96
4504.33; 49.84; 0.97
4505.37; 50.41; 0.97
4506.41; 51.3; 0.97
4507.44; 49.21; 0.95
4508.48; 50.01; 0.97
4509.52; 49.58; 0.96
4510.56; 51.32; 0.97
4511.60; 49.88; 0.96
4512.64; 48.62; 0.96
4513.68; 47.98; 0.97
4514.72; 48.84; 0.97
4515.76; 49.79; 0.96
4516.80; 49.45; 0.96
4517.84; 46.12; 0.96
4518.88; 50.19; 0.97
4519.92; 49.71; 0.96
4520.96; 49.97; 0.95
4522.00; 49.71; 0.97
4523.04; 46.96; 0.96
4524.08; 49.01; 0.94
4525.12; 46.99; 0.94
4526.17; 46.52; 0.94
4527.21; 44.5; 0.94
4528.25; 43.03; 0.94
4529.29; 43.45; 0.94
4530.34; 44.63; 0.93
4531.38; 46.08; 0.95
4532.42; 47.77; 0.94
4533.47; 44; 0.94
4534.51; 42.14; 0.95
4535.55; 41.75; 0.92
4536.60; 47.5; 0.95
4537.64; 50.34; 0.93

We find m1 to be 48.1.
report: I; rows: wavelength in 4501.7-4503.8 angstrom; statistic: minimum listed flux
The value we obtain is 47.7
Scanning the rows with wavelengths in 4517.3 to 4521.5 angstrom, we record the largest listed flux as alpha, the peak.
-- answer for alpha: 50.19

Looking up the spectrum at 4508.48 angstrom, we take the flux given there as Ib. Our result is 50.01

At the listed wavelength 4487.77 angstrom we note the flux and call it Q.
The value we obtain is 49.31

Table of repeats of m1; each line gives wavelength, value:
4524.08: 49.01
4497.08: 45.86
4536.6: 47.5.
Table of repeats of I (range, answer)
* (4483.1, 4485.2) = 48.11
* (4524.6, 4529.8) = 43.03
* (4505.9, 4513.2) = 48.62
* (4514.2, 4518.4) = 46.12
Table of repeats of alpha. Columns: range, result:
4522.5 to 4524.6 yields 49.01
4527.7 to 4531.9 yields 46.08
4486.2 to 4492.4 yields 51.01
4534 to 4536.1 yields 42.14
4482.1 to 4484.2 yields 48.11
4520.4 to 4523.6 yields 49.97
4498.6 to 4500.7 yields 49.54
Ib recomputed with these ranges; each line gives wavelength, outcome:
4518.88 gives 50.19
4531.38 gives 46.08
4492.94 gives 50.72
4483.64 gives 48.11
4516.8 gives 49.45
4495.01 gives 45.71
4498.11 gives 48.32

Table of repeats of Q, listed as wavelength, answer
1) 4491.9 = 47.87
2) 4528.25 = 43.03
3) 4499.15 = 49.45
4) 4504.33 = 49.84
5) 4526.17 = 46.52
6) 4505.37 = 50.41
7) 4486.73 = 51.01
